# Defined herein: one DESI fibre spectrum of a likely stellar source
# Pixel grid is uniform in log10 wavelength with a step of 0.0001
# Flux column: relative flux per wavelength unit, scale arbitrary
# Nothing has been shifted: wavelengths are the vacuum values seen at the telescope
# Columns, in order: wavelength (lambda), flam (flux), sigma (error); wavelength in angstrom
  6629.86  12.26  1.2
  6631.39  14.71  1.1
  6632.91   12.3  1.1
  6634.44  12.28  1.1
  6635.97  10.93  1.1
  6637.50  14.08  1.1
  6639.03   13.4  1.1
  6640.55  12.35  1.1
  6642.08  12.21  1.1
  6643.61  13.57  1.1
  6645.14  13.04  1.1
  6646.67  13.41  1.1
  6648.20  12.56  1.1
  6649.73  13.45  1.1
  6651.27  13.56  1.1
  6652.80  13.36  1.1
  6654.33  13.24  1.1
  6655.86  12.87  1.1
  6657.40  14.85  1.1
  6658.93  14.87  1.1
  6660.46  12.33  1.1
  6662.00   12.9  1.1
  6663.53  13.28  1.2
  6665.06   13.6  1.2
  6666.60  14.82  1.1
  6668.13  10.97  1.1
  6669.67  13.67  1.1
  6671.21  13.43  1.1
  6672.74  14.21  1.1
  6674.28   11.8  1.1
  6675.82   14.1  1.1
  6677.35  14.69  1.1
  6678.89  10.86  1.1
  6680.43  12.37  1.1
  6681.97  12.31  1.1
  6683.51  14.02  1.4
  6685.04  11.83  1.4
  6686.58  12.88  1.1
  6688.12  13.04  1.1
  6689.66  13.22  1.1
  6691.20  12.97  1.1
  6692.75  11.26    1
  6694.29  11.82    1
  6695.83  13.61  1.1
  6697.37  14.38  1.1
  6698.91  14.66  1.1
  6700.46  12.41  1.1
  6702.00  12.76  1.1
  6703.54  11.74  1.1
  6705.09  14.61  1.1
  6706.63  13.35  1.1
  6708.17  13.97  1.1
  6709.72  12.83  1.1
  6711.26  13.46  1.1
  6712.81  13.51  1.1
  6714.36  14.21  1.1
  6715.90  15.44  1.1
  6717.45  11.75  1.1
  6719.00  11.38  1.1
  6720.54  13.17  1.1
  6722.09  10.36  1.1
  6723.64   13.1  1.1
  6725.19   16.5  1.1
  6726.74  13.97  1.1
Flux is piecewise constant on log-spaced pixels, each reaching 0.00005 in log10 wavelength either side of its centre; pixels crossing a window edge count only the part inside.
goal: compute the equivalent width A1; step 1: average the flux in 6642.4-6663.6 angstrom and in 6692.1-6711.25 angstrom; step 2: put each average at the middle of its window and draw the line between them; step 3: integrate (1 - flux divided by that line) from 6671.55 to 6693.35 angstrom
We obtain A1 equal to 0.6 angstrom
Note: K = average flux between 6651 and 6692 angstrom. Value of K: 13.2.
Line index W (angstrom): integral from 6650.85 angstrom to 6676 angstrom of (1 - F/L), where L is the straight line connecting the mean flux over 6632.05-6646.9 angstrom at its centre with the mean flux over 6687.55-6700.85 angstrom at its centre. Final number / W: -1.0 angstrom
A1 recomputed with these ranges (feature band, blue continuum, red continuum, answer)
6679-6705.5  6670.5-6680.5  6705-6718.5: 0.9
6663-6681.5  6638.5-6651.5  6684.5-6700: -0.2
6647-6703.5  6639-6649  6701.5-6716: 0.3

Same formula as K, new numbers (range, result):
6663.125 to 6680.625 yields 13.2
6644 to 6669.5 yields 13.3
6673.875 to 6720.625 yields 13.1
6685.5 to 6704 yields 12.9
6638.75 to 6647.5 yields 13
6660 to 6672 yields 13.1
